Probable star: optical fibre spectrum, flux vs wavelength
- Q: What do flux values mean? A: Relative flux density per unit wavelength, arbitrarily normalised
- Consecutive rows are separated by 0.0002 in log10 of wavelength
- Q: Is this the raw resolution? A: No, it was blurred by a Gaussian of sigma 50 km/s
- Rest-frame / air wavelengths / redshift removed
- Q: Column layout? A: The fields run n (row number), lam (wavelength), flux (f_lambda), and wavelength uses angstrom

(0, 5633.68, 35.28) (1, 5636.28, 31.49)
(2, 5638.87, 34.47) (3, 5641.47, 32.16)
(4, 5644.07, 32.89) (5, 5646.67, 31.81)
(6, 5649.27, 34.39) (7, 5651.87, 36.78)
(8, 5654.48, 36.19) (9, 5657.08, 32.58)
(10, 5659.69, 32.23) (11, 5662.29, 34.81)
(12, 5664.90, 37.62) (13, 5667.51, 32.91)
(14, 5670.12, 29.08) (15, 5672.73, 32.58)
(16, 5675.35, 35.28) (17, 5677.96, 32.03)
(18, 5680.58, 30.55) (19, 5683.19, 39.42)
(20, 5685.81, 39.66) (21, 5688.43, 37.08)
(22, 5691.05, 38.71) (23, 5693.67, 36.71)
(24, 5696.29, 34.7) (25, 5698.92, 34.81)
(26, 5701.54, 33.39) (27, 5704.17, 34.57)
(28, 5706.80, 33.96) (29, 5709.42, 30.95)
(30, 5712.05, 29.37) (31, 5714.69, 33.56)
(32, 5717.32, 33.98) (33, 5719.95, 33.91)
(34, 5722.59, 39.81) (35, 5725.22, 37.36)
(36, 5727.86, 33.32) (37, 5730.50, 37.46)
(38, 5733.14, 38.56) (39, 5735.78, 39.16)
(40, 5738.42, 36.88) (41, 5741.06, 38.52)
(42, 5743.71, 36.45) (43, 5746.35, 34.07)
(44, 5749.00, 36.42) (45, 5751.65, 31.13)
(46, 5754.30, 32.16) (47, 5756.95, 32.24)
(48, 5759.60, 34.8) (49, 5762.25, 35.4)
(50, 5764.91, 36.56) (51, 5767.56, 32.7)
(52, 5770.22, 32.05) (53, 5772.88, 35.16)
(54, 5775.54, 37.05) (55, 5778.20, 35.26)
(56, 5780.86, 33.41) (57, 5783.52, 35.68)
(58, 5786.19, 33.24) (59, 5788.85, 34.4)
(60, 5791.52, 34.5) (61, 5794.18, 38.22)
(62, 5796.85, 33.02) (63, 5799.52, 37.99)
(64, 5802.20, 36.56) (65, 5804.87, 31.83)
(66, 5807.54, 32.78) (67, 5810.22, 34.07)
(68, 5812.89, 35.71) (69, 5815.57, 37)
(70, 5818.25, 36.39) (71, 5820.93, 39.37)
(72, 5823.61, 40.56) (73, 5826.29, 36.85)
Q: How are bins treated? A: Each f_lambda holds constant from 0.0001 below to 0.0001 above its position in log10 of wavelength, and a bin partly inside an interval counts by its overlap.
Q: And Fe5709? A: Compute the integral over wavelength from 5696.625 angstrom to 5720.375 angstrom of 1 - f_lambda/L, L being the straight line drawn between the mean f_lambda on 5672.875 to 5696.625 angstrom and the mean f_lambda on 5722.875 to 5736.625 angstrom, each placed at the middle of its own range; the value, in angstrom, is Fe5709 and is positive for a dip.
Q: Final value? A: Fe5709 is 2.2 angstrom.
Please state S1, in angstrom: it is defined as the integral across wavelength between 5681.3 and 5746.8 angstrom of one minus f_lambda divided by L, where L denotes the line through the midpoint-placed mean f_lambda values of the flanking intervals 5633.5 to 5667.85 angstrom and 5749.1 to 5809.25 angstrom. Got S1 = -3.2 angstrom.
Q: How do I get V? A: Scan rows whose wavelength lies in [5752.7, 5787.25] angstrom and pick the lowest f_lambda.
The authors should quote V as 32.05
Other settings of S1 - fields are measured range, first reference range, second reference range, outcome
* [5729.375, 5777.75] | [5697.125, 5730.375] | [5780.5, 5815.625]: -1.2 angstrom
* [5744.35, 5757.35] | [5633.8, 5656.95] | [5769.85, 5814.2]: 0.4 angstrom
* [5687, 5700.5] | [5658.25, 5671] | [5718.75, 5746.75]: -0.5 angstrom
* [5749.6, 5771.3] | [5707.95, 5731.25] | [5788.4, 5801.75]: 1.0 angstrom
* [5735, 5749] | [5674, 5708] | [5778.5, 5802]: -0.6 angstrom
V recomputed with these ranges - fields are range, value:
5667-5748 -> 29.08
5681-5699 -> 34.7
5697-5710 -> 30.95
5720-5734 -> 33.32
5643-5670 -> 31.81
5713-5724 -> 33.56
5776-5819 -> 31.83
